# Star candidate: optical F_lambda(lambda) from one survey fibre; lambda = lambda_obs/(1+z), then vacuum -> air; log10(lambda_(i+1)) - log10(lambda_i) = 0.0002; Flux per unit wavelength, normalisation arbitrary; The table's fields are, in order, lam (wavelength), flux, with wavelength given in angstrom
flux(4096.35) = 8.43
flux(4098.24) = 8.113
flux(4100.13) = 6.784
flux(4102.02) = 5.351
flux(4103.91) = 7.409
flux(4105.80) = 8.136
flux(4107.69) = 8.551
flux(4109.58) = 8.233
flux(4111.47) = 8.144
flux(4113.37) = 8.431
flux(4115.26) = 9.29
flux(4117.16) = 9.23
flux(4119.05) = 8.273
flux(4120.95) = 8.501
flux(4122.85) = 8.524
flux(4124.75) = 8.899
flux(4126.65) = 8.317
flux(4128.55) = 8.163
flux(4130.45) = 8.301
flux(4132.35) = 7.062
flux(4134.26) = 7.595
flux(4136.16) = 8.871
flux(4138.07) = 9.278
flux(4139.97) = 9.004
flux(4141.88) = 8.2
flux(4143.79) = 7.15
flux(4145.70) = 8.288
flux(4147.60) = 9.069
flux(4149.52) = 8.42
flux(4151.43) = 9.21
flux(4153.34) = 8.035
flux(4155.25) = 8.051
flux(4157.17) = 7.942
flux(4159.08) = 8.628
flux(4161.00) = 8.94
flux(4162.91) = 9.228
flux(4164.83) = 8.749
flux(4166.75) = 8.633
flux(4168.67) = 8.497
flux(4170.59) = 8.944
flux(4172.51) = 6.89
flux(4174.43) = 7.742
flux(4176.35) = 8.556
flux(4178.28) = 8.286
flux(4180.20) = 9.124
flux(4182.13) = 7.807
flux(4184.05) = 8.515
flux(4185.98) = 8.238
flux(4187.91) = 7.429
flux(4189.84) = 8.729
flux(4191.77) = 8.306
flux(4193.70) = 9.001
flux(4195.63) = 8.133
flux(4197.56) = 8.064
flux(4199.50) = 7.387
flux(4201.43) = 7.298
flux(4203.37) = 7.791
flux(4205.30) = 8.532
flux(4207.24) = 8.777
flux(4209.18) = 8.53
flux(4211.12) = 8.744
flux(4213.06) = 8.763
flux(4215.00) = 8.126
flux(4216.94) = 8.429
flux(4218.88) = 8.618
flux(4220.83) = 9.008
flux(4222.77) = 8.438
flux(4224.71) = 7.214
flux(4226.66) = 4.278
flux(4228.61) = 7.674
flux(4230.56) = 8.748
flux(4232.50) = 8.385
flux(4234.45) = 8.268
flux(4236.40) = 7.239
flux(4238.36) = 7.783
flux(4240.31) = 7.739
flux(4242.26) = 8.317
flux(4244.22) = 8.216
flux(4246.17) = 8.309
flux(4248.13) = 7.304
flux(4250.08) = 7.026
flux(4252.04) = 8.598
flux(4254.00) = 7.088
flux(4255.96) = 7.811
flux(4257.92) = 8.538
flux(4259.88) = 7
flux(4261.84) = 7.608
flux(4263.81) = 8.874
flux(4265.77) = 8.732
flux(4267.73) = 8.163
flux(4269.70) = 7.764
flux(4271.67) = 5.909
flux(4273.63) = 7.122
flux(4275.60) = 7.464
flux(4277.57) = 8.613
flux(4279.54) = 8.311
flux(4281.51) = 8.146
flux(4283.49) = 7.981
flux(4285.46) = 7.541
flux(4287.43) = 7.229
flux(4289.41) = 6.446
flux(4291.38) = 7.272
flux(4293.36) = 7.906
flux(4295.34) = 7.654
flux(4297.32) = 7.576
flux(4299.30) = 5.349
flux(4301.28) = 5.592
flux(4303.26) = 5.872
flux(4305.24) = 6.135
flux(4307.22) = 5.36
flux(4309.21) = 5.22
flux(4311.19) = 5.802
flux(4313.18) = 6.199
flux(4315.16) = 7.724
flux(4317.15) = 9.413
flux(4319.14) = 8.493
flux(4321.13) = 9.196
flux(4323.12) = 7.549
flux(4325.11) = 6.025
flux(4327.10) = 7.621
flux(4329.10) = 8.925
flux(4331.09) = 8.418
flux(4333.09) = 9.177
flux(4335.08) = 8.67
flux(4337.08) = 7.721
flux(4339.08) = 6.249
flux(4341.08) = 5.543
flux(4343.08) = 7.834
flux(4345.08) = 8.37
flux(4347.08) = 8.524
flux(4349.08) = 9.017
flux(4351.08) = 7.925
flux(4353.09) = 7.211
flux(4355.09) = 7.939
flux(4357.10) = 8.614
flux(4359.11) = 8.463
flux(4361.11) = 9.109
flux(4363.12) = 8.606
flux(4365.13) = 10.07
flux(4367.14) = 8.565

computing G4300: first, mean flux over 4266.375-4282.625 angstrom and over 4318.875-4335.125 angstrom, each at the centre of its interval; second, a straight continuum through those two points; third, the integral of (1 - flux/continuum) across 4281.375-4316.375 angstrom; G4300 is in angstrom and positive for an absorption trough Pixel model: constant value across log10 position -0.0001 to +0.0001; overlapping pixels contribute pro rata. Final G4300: 5.4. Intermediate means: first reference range 7.71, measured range 6.7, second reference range 8.19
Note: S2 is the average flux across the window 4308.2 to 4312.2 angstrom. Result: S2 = 5.51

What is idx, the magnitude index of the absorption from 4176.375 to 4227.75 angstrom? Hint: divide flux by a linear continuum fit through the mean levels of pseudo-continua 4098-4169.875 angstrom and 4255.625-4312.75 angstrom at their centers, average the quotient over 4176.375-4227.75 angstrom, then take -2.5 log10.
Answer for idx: -0.046 mag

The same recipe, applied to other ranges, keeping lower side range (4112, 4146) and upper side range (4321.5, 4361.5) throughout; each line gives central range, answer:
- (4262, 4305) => 0.10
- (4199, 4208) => 0.04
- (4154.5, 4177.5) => -0.01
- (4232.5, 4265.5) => 0.03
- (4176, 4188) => 0.00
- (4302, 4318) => 0.24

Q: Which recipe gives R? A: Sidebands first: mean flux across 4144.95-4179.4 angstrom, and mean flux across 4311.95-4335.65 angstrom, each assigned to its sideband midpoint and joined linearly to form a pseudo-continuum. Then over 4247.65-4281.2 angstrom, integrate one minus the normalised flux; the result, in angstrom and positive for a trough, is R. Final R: 1.8 angstrom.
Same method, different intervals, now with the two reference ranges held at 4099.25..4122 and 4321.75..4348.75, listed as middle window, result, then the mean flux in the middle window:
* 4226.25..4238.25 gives 0.45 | 7.6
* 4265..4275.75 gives 0.49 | 7.51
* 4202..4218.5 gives -1.07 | 8.44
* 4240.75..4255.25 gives 0.10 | 7.83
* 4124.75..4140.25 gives -0.62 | 8.33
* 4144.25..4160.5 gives -0.89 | 8.43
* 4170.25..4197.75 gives -0.99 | 8.24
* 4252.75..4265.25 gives 0.01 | 7.87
